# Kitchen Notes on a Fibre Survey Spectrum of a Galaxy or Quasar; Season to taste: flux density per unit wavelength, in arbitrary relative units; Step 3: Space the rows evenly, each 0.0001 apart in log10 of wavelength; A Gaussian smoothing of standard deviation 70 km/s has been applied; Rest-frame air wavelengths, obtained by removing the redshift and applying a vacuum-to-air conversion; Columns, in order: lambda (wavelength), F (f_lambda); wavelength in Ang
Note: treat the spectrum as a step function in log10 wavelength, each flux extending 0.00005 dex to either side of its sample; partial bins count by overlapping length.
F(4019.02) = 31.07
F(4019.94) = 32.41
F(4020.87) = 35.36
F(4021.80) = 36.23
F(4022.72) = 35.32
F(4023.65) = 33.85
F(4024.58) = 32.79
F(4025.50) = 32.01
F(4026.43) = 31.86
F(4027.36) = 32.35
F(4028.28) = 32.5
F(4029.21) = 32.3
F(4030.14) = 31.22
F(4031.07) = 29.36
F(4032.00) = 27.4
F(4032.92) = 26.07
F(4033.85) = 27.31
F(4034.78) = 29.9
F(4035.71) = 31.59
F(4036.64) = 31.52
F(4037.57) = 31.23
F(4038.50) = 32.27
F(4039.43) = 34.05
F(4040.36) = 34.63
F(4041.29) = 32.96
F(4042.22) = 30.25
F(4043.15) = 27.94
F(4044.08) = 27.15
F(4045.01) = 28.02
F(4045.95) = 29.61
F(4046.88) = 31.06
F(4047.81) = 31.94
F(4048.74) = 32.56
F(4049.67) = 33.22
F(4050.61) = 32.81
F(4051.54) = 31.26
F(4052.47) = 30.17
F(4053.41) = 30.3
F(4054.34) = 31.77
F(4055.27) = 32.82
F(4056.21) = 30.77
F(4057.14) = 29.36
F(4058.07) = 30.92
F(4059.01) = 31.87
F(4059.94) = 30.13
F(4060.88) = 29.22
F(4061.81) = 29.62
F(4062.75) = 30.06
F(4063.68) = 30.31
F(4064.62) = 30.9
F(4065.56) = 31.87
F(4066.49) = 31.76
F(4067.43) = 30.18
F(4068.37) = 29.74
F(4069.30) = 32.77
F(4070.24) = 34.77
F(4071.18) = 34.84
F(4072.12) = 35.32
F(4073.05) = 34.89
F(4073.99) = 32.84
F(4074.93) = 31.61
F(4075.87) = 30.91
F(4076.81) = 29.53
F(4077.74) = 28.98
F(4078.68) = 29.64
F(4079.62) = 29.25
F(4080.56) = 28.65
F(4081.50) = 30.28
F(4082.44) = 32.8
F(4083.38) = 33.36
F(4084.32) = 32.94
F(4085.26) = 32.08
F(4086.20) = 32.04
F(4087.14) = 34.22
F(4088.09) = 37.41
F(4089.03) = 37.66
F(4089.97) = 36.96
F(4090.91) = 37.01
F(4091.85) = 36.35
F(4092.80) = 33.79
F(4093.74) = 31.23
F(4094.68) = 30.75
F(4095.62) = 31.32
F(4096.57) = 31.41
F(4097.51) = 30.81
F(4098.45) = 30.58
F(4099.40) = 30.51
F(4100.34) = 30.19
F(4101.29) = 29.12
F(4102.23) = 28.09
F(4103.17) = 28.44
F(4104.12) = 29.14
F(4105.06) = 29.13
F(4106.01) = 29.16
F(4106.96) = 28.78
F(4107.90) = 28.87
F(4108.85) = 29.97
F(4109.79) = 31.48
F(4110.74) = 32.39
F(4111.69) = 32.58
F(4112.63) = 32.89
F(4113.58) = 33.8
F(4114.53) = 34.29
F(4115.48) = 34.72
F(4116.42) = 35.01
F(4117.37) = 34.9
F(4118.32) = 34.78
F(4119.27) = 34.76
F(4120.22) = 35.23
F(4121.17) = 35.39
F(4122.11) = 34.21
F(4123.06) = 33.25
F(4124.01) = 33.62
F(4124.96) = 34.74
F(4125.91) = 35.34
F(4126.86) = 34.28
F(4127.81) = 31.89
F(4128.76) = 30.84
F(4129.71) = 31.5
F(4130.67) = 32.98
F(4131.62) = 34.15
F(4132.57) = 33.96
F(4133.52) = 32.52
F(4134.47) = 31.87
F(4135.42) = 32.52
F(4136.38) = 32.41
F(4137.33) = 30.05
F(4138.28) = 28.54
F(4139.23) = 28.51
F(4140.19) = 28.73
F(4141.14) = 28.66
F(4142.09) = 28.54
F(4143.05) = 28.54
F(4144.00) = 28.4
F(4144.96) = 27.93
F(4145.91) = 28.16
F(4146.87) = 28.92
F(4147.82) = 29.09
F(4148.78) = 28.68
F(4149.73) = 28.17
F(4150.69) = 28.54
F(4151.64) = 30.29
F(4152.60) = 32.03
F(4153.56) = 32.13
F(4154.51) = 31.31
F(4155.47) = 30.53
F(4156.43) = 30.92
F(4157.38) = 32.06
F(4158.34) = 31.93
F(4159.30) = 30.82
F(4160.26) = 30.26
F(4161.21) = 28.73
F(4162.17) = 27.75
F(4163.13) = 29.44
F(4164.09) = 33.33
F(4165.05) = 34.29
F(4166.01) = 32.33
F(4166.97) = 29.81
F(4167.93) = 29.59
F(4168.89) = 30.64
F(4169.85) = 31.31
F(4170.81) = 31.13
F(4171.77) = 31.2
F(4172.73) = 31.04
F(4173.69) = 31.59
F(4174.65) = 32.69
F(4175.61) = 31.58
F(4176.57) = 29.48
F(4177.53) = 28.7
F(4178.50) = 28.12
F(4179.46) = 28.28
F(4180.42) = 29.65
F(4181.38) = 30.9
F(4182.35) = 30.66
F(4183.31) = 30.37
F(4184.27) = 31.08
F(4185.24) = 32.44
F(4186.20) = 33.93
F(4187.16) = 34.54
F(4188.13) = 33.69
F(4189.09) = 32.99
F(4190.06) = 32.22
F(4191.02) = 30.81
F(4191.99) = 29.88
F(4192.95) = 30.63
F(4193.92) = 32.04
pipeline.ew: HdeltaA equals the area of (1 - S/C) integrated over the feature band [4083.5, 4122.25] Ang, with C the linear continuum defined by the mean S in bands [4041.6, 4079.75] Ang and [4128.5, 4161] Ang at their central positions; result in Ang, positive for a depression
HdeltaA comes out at -2.3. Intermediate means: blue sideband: 31.1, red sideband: 30.4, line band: 32.5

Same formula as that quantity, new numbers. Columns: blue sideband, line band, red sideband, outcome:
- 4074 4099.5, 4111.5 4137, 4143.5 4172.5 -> -1.92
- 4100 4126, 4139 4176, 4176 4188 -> 1.22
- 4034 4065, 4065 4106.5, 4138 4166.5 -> -1.81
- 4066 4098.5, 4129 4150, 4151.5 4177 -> 0.91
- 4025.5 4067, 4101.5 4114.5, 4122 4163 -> 0.15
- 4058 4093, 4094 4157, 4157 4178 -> 0.49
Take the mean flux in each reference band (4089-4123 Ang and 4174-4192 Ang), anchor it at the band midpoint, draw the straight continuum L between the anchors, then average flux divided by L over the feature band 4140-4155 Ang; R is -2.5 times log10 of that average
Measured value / 0.087 mag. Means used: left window 32.3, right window 31.2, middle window 29.3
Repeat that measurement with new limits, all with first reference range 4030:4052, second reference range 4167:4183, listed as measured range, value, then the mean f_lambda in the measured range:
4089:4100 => -0.08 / 33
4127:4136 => -0.07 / 32.5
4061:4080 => -0.03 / 31.5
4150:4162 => -0.01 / 30.7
